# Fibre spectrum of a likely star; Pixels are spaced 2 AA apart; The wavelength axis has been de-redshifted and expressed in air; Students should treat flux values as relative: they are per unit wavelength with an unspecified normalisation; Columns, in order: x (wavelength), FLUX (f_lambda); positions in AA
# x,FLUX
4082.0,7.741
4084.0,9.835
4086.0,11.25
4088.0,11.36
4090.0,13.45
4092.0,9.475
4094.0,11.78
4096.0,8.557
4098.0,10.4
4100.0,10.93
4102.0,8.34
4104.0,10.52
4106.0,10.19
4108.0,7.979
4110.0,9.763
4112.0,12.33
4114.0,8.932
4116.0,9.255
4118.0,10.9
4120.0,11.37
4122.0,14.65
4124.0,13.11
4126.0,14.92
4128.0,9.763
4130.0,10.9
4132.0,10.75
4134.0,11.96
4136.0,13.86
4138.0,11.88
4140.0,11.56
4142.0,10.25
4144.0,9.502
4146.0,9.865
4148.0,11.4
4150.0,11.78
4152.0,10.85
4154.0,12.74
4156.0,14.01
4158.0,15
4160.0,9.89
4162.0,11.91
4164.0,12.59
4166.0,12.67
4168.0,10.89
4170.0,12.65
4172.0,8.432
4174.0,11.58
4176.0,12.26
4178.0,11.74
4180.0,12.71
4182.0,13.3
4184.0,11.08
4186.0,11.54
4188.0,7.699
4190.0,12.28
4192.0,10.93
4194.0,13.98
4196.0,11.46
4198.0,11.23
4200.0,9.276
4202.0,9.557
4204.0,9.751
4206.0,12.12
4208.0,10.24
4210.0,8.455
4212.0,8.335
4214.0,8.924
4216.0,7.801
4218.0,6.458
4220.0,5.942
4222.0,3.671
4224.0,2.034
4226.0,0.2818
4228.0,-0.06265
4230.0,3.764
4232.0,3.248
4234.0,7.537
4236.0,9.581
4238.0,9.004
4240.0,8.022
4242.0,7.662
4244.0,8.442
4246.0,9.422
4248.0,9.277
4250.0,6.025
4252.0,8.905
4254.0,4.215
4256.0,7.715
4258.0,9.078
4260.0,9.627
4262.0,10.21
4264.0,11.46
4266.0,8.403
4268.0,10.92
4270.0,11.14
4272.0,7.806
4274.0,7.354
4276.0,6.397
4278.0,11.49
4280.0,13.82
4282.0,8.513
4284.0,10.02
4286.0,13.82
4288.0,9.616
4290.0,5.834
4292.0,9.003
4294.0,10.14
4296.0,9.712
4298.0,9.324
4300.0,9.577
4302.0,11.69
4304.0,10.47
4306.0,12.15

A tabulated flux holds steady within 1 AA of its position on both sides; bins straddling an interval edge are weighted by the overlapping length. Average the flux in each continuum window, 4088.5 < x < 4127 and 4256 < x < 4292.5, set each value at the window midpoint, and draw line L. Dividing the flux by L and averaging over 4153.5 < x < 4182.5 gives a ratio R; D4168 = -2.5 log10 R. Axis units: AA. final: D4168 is -0.16 mag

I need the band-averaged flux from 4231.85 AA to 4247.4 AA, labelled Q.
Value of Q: 8.15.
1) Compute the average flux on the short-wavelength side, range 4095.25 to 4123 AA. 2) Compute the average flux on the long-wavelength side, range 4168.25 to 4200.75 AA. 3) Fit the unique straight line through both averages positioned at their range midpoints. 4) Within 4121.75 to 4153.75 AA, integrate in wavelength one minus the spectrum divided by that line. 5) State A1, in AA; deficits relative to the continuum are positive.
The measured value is -2.8 AA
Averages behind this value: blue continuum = 10.3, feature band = 11.6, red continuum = 11.4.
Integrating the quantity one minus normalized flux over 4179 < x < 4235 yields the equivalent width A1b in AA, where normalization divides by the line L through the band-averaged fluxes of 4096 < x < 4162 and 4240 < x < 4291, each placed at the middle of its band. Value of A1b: 9.6 AA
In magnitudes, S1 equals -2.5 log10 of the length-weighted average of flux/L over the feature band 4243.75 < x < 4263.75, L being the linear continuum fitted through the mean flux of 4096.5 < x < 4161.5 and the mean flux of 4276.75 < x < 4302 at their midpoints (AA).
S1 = 0.226 mag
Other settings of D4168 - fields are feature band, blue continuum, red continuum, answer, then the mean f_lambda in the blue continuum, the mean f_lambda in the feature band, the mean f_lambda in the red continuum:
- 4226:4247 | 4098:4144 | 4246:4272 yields 0.40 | 11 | 6.36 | 8.89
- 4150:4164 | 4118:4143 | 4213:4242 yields -0.20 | 12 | 12.4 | 5.52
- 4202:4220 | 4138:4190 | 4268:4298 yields 0.21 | 11.5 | 8.87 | 9.65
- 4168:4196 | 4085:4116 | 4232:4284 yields -0.21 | 10.3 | 11.5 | 8.79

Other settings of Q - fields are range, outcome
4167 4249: 8.84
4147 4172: 12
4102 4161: 11.3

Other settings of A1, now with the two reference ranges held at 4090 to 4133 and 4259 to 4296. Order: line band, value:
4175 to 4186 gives -1.9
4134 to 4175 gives -4.6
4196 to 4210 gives -0.1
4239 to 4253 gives 2.4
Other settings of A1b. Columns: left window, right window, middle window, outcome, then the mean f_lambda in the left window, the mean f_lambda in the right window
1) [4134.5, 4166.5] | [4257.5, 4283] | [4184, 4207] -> 0.3 AA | 11.8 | 9.72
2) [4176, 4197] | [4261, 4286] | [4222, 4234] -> 9.3 AA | 11.7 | 9.96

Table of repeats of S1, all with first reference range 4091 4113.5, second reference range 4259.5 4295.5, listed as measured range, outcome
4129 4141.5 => -0.181 mag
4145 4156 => -0.166 mag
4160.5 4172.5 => -0.169 mag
